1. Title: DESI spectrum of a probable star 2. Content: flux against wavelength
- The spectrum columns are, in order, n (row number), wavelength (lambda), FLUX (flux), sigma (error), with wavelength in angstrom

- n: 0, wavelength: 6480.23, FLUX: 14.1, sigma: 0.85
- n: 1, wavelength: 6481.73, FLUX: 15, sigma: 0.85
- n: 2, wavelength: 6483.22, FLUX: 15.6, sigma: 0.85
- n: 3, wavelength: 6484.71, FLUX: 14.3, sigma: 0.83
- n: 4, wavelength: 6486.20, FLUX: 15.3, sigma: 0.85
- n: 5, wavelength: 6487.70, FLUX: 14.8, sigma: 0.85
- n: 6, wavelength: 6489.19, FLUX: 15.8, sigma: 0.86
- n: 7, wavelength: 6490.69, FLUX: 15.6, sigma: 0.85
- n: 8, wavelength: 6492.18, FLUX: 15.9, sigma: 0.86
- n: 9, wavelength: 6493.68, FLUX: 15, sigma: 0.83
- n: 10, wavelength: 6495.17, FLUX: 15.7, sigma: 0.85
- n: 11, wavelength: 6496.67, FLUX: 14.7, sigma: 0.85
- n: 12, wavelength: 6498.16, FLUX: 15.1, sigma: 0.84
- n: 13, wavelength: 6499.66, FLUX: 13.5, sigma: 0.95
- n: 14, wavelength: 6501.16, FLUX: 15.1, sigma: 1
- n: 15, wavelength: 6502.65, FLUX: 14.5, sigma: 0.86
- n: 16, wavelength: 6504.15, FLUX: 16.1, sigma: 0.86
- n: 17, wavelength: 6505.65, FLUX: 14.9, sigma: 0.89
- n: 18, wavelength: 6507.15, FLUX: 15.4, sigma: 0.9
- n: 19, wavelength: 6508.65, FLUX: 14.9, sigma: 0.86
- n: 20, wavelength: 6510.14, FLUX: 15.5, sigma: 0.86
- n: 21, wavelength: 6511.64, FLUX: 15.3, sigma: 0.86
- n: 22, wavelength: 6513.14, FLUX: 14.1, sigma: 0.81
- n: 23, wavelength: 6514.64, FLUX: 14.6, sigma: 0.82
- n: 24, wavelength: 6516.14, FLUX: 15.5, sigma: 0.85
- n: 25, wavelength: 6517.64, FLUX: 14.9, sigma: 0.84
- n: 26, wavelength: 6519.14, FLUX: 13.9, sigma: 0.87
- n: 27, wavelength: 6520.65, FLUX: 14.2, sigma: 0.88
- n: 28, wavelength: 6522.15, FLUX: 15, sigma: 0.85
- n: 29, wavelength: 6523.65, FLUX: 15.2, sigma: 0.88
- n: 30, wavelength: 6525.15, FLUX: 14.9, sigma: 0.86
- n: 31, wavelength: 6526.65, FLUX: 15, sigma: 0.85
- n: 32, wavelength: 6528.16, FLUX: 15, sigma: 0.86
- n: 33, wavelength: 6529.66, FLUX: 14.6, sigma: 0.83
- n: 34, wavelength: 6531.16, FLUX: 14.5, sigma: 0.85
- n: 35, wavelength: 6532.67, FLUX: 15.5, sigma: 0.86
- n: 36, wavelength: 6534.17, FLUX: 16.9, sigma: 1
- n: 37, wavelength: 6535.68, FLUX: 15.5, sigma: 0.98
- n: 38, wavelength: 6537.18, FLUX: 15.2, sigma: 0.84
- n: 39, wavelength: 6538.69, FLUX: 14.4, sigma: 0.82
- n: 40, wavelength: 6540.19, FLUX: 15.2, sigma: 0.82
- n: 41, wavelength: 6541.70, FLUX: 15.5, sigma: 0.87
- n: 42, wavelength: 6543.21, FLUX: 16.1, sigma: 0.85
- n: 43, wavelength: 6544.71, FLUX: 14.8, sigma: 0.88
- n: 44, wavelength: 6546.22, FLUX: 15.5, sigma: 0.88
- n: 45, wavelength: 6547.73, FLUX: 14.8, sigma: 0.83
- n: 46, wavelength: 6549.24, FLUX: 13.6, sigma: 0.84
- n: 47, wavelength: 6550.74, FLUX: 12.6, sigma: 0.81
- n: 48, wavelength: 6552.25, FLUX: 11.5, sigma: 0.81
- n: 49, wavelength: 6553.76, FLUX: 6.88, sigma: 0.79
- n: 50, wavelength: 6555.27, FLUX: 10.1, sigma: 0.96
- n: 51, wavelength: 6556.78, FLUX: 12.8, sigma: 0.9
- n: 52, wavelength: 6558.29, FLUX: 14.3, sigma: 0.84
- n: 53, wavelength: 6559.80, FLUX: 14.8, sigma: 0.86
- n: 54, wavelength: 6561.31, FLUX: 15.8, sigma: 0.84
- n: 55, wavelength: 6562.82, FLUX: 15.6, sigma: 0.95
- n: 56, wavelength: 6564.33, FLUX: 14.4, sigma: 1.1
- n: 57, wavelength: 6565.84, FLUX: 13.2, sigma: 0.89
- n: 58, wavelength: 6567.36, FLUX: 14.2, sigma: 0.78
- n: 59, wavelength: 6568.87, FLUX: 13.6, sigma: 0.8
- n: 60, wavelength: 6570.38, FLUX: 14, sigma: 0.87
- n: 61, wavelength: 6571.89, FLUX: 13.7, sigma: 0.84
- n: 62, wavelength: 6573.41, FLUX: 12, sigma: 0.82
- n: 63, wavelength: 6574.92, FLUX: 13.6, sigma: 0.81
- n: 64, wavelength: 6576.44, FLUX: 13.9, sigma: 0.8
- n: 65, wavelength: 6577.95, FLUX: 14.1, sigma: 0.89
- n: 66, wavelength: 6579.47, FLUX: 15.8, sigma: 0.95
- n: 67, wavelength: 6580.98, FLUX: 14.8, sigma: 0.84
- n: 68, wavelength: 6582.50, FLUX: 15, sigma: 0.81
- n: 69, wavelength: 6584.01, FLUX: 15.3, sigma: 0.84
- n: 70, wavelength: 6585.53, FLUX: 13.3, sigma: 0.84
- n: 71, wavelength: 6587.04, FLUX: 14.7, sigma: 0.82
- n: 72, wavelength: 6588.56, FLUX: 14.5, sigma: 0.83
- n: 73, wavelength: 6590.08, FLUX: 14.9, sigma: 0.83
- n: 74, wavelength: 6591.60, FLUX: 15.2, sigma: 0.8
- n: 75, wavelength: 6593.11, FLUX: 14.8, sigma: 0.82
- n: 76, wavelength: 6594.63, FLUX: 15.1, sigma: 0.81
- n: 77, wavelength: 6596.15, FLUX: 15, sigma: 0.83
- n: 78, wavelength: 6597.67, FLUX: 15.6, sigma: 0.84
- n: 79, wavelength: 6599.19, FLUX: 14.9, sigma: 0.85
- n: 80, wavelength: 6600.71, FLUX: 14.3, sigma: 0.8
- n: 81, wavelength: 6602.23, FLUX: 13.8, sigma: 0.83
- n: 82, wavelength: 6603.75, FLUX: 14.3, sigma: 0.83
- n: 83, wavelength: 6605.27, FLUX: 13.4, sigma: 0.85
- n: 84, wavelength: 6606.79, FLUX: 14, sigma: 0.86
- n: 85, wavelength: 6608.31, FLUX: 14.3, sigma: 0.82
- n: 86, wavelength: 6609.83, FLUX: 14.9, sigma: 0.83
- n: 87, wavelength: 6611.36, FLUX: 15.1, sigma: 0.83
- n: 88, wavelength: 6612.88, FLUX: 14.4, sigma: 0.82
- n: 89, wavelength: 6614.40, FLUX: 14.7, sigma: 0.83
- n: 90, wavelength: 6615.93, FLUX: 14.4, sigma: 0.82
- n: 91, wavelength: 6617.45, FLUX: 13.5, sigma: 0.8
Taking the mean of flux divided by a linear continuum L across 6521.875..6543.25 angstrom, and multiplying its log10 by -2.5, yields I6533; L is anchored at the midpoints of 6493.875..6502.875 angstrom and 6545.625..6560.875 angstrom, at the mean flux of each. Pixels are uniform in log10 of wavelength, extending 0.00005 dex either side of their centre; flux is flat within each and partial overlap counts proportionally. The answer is -0.13 mag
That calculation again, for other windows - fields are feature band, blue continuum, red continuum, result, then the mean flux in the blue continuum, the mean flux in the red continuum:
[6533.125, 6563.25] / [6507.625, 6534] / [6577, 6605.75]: 0.055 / 14.9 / 14.7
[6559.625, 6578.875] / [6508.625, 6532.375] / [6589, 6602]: 0.062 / 14.8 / 14.9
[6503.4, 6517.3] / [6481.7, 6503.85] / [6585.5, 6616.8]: -0.010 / 15.1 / 14.6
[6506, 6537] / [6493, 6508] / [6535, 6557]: -0.049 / 15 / 13.6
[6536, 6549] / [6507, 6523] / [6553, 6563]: -0.125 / 14.8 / 12.7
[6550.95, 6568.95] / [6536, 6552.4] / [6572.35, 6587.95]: 0.109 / 14.6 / 14.2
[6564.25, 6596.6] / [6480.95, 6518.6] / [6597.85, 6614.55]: 0.019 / 15.1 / 14.4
